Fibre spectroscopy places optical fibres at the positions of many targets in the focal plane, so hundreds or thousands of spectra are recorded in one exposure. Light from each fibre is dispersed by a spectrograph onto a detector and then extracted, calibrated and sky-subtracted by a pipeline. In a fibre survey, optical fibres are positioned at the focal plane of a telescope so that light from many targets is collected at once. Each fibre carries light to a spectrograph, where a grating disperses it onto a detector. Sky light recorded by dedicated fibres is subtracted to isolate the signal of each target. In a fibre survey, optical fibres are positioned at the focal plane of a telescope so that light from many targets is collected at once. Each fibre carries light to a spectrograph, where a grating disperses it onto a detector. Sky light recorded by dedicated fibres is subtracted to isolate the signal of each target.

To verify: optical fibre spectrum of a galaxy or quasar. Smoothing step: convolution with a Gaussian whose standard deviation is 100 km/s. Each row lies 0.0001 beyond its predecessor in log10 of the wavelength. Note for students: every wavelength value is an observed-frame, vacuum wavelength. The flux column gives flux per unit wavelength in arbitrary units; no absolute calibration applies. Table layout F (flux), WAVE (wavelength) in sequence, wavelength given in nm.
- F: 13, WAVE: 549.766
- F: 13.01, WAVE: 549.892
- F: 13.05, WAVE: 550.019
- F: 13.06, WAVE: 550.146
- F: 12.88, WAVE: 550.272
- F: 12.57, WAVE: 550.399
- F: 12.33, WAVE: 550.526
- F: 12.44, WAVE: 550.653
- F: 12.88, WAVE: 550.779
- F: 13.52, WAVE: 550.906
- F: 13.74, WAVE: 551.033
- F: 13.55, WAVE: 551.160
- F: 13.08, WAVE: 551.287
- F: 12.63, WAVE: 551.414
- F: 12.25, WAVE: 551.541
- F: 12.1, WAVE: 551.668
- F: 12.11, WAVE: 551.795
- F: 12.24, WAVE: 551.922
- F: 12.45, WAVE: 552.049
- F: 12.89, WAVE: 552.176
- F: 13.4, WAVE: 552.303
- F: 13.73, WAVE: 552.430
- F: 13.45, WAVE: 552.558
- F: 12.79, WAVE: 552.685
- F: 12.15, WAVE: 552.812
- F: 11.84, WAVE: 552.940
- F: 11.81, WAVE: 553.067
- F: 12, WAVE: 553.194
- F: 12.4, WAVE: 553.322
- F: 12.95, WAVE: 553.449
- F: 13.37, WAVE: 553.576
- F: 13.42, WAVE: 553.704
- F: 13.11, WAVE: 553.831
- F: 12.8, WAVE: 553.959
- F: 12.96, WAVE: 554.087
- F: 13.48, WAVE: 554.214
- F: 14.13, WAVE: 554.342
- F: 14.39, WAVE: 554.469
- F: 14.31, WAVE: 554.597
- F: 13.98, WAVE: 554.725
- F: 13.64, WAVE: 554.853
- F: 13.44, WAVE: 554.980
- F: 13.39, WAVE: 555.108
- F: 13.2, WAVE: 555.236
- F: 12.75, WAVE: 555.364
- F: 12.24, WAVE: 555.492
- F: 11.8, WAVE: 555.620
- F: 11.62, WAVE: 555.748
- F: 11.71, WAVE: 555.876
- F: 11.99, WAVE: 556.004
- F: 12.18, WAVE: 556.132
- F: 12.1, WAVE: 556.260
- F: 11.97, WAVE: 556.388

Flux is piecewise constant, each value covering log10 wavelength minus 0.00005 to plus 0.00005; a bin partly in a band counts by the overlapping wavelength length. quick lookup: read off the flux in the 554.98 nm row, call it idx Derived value 13.44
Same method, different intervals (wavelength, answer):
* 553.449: 12.95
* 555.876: 11.71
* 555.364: 12.75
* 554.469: 14.39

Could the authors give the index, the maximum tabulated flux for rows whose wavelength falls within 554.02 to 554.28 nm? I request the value 13.48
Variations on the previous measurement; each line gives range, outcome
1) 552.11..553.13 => 13.73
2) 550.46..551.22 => 13.74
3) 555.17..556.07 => 13.2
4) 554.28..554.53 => 14.39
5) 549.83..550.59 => 13.06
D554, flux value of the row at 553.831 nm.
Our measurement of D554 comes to 13.11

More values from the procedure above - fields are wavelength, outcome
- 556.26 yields 12.1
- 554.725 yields 13.98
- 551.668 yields 12.1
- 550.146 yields 13.06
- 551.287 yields 13.08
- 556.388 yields 11.97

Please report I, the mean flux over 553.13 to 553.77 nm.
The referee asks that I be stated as 12.8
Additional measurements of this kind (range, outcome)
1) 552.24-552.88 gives 13.1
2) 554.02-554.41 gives 13.5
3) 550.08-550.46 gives 12.8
